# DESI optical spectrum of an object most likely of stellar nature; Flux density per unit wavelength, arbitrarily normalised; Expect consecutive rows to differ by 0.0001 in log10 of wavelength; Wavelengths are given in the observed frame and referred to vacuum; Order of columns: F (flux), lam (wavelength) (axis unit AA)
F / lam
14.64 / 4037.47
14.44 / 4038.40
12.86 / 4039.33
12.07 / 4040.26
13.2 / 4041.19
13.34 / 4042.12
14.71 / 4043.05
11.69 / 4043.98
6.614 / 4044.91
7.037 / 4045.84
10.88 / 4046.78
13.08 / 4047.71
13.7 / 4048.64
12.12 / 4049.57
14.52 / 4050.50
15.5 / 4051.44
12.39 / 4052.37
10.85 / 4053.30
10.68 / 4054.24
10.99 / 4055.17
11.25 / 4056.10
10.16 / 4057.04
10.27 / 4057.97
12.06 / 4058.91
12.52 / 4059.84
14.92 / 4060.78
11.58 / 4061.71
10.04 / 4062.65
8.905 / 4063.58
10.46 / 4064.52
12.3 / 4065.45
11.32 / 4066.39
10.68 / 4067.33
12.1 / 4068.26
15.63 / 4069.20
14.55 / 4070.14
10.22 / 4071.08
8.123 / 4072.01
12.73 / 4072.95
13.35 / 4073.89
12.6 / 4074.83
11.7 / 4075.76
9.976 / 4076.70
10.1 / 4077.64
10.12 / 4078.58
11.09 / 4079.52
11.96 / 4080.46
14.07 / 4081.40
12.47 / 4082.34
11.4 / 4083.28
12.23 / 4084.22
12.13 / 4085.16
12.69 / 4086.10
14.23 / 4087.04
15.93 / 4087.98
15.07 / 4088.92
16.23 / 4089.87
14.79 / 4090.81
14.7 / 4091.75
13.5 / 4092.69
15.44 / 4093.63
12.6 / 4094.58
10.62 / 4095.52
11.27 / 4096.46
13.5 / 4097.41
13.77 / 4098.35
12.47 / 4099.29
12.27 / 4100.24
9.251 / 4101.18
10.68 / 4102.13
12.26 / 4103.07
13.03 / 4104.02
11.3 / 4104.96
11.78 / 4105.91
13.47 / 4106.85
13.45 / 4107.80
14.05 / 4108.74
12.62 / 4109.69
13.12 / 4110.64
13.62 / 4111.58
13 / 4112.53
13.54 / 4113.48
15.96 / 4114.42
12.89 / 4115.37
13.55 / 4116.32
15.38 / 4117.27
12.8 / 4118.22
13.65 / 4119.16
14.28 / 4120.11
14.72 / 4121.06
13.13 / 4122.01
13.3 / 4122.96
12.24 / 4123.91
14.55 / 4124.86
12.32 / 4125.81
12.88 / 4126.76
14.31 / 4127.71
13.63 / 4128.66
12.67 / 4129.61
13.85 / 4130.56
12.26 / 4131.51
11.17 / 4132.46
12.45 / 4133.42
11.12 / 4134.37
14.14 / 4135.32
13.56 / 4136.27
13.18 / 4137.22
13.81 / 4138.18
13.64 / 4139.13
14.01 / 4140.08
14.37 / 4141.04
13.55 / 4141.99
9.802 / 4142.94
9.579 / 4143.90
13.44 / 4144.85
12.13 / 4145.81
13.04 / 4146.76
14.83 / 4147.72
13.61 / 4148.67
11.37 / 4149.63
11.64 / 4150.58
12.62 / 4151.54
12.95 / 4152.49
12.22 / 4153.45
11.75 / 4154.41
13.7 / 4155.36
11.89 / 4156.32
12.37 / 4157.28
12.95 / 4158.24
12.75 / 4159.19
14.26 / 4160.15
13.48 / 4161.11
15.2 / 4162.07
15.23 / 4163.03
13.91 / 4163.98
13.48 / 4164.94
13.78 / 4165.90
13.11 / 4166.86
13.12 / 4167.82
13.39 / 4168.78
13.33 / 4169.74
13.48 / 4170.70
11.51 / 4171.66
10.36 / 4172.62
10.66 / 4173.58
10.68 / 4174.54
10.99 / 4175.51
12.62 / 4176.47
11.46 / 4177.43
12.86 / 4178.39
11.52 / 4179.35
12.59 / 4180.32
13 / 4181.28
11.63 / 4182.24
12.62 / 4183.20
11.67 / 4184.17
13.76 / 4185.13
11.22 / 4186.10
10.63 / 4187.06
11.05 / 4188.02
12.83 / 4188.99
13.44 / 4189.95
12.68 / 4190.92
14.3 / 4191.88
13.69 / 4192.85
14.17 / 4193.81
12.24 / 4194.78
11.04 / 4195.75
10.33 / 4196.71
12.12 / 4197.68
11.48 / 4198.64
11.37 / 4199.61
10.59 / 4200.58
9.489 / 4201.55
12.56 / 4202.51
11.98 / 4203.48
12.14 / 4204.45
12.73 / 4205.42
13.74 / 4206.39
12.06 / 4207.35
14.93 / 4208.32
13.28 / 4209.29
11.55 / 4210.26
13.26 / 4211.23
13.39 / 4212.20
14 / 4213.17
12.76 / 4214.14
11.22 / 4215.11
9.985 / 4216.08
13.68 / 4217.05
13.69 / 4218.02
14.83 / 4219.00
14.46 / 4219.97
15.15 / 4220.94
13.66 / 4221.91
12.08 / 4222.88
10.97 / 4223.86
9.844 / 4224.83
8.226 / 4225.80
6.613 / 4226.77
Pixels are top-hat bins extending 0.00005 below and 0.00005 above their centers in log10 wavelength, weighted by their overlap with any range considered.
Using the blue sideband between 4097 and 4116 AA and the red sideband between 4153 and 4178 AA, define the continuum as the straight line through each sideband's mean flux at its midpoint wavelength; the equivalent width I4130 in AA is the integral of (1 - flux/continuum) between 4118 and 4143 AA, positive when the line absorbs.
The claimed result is -0.9 AA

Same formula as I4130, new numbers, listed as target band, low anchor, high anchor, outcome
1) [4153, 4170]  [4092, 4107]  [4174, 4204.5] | -1.7 AA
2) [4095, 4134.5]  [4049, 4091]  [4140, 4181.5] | -1.6 AA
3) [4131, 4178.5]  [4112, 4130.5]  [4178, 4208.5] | 0.9 AA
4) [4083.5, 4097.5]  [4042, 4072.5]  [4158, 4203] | -2.1 AA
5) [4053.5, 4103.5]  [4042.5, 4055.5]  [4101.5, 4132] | 1.0 AA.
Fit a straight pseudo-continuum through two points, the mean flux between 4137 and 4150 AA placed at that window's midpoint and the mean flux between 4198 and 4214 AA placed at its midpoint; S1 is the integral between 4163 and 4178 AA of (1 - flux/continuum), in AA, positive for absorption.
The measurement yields 0.2 AA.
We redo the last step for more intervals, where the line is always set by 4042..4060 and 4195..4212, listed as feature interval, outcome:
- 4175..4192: -0.30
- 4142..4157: -0.52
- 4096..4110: -0.63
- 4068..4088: -0.72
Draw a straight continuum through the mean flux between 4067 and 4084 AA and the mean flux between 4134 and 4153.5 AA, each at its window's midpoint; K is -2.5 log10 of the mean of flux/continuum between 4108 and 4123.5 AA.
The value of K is -0.11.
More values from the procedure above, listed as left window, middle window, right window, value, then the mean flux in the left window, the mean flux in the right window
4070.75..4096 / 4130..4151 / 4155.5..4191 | -0.01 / 12.6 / 12.6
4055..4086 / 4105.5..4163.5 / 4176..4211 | -0.10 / 11.7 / 12.3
